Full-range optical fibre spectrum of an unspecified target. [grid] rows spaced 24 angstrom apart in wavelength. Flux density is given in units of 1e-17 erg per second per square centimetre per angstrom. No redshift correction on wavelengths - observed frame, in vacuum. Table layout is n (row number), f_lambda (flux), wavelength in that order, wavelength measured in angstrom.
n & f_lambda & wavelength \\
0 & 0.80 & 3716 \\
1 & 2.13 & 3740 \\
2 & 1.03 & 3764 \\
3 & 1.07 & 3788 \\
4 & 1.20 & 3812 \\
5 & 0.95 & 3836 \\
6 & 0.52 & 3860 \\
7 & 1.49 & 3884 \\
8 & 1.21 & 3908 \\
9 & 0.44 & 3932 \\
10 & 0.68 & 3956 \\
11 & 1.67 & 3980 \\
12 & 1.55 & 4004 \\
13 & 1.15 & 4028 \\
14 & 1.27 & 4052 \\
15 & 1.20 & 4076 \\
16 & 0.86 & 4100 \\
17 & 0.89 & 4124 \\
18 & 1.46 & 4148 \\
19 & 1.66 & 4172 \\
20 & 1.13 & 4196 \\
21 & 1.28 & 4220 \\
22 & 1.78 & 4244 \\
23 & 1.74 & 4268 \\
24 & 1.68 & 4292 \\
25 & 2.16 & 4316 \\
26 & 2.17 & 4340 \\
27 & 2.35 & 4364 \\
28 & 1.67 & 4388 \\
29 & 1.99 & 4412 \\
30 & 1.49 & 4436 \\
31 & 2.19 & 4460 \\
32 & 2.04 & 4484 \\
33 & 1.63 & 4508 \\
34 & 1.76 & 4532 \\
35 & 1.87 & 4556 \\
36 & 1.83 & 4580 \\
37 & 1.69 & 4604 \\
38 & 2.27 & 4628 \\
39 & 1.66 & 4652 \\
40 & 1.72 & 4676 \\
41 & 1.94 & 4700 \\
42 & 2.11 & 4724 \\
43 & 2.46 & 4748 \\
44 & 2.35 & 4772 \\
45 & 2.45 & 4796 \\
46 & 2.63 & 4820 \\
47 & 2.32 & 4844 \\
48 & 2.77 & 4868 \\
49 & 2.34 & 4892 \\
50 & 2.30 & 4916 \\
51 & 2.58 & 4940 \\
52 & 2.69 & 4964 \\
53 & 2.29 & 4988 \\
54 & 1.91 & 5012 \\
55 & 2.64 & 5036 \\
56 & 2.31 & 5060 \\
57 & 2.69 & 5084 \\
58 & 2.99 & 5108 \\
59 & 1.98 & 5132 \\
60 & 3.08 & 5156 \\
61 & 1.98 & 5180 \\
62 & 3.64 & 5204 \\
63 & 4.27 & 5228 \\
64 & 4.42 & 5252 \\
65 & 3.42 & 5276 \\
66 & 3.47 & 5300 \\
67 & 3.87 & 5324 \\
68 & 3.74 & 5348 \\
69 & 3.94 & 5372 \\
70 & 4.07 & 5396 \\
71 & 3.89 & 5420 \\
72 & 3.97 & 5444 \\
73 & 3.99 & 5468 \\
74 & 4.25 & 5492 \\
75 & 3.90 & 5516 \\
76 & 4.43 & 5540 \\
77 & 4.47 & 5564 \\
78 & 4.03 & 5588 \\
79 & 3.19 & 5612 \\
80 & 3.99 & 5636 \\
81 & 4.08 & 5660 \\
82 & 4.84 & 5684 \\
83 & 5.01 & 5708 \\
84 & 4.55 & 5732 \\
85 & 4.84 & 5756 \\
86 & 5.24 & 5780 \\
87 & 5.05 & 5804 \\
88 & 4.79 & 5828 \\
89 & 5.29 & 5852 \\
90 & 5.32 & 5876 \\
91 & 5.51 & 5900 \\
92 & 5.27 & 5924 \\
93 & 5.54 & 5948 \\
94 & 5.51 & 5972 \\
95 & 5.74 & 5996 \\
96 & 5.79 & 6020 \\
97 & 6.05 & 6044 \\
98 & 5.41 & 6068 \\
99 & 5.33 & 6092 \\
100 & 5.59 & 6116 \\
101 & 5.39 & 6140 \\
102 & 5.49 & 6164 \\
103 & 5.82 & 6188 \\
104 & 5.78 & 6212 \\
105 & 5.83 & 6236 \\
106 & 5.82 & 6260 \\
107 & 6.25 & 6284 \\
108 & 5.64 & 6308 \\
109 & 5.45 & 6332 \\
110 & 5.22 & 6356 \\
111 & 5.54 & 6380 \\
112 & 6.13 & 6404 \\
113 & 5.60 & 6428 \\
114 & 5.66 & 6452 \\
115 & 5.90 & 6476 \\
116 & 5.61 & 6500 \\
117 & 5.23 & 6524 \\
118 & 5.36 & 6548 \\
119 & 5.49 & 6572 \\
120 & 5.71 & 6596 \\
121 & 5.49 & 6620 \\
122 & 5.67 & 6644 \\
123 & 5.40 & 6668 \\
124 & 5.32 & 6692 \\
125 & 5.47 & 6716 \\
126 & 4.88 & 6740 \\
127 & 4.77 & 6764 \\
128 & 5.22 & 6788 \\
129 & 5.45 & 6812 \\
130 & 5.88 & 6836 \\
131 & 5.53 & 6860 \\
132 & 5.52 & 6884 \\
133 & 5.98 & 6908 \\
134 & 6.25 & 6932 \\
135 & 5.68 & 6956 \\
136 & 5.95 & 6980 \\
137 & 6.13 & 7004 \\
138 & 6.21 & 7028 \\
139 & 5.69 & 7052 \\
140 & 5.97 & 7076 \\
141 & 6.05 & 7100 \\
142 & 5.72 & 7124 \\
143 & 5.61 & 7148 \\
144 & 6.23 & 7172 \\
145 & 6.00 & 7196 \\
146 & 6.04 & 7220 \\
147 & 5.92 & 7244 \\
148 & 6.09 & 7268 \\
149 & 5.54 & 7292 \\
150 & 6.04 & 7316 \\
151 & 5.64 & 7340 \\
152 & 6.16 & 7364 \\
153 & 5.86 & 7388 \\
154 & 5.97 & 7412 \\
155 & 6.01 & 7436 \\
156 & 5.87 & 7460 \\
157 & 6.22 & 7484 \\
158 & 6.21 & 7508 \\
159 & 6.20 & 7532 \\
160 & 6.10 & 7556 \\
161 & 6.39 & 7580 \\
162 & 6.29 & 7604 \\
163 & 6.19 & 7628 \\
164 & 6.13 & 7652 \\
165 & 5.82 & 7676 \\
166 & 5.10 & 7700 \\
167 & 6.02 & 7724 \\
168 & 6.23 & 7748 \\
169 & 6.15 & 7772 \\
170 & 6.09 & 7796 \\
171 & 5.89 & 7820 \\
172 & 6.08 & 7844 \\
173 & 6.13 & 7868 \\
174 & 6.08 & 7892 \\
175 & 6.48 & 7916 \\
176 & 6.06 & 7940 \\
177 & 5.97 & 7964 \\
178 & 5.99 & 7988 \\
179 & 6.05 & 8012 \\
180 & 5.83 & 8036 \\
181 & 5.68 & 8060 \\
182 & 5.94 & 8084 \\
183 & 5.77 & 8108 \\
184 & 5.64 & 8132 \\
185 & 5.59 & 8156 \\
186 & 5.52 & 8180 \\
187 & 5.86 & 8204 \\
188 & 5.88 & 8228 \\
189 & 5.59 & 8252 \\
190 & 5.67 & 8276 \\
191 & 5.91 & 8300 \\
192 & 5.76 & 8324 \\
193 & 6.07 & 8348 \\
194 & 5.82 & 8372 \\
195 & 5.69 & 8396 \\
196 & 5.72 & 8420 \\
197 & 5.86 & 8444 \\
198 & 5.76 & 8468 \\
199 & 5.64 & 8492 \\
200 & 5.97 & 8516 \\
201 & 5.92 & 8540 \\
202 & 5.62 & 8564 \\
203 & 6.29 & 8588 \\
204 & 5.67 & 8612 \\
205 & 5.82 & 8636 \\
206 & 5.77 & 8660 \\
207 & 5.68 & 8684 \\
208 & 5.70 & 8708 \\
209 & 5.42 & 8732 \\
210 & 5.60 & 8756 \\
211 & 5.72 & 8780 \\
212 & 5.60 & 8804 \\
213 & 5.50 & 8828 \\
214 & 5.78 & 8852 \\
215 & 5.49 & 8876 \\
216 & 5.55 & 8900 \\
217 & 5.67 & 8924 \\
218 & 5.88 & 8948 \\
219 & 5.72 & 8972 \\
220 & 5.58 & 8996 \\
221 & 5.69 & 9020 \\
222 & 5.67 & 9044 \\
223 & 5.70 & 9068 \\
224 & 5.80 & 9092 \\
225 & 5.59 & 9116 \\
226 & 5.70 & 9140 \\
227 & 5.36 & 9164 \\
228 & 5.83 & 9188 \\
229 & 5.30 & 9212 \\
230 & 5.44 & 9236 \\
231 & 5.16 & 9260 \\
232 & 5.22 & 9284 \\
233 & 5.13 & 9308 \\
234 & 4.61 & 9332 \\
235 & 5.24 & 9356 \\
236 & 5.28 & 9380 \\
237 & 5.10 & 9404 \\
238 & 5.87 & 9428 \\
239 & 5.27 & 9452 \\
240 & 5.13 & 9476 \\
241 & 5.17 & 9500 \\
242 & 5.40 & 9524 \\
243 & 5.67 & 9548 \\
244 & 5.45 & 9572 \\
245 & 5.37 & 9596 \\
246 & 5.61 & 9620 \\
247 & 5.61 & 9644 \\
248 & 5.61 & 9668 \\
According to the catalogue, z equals 0.305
